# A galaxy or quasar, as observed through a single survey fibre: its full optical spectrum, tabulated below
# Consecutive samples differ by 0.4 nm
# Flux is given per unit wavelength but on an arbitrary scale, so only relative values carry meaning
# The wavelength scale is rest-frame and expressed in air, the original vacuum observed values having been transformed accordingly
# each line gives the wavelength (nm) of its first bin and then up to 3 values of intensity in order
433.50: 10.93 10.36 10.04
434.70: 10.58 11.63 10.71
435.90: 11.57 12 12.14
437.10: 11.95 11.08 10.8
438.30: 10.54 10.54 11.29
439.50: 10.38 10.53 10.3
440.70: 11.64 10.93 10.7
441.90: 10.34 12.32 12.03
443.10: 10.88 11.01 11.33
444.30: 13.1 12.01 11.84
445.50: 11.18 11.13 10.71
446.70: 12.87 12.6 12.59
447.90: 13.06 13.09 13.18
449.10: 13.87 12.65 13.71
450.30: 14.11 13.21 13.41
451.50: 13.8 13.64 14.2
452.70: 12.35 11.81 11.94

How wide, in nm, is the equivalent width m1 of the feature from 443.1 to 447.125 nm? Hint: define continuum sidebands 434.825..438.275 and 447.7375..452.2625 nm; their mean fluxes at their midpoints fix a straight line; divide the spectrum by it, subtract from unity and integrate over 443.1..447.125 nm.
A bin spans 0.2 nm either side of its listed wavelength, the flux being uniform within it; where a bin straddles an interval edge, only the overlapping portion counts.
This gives 0.32 nm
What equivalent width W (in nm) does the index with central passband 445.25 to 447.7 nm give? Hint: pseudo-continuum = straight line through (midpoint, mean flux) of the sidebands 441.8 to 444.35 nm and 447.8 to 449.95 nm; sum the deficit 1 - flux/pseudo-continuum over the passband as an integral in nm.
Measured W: 0.14 nm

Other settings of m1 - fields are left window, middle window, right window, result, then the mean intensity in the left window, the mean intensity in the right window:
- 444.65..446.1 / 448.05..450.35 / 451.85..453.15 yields -0.195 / 11.5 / 13.1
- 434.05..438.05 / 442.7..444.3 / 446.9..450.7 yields 0.122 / 11.2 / 13.2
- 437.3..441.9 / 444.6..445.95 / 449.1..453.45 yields 0.049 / 10.8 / 13.3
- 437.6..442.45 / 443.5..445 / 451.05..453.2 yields -0.037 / 10.8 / 13.3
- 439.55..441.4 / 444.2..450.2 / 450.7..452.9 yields -0.067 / 10.8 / 13.5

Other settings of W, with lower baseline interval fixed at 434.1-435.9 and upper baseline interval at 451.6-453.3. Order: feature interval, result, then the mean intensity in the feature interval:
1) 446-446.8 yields 0.046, 11.6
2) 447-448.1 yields -0.030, 12.8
